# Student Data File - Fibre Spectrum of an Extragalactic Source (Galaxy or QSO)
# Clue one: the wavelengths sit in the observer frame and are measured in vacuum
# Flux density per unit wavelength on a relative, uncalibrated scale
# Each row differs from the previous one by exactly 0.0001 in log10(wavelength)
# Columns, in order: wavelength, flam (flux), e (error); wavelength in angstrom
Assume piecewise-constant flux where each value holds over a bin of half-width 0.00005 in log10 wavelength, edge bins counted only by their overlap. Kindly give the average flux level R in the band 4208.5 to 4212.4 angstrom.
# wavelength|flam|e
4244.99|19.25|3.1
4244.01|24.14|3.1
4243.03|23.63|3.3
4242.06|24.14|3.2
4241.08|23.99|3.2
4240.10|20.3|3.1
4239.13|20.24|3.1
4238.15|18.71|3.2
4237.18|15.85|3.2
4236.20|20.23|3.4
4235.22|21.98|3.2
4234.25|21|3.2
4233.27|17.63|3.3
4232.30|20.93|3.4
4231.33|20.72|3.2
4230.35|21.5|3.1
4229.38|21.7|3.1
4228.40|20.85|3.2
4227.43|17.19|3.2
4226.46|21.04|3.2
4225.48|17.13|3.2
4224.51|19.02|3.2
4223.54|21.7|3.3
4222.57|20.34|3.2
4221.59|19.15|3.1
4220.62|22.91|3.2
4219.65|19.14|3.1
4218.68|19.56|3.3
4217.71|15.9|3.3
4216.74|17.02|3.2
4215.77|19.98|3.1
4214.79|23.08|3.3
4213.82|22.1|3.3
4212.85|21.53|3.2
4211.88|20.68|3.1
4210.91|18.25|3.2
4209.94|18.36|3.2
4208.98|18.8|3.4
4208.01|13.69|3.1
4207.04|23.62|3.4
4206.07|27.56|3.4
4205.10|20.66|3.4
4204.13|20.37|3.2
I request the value 19.1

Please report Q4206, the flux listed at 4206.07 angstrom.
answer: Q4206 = 27.56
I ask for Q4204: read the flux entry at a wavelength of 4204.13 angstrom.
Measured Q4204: 20.37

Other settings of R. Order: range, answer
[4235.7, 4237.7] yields 18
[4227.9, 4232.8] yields 21.1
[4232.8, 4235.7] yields 20.2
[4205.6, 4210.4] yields 20.4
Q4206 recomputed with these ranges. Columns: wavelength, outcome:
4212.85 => 21.53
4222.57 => 20.34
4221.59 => 19.15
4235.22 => 21.98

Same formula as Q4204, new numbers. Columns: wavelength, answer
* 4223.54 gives 21.7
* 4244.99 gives 19.25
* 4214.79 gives 23.08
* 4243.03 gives 23.63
